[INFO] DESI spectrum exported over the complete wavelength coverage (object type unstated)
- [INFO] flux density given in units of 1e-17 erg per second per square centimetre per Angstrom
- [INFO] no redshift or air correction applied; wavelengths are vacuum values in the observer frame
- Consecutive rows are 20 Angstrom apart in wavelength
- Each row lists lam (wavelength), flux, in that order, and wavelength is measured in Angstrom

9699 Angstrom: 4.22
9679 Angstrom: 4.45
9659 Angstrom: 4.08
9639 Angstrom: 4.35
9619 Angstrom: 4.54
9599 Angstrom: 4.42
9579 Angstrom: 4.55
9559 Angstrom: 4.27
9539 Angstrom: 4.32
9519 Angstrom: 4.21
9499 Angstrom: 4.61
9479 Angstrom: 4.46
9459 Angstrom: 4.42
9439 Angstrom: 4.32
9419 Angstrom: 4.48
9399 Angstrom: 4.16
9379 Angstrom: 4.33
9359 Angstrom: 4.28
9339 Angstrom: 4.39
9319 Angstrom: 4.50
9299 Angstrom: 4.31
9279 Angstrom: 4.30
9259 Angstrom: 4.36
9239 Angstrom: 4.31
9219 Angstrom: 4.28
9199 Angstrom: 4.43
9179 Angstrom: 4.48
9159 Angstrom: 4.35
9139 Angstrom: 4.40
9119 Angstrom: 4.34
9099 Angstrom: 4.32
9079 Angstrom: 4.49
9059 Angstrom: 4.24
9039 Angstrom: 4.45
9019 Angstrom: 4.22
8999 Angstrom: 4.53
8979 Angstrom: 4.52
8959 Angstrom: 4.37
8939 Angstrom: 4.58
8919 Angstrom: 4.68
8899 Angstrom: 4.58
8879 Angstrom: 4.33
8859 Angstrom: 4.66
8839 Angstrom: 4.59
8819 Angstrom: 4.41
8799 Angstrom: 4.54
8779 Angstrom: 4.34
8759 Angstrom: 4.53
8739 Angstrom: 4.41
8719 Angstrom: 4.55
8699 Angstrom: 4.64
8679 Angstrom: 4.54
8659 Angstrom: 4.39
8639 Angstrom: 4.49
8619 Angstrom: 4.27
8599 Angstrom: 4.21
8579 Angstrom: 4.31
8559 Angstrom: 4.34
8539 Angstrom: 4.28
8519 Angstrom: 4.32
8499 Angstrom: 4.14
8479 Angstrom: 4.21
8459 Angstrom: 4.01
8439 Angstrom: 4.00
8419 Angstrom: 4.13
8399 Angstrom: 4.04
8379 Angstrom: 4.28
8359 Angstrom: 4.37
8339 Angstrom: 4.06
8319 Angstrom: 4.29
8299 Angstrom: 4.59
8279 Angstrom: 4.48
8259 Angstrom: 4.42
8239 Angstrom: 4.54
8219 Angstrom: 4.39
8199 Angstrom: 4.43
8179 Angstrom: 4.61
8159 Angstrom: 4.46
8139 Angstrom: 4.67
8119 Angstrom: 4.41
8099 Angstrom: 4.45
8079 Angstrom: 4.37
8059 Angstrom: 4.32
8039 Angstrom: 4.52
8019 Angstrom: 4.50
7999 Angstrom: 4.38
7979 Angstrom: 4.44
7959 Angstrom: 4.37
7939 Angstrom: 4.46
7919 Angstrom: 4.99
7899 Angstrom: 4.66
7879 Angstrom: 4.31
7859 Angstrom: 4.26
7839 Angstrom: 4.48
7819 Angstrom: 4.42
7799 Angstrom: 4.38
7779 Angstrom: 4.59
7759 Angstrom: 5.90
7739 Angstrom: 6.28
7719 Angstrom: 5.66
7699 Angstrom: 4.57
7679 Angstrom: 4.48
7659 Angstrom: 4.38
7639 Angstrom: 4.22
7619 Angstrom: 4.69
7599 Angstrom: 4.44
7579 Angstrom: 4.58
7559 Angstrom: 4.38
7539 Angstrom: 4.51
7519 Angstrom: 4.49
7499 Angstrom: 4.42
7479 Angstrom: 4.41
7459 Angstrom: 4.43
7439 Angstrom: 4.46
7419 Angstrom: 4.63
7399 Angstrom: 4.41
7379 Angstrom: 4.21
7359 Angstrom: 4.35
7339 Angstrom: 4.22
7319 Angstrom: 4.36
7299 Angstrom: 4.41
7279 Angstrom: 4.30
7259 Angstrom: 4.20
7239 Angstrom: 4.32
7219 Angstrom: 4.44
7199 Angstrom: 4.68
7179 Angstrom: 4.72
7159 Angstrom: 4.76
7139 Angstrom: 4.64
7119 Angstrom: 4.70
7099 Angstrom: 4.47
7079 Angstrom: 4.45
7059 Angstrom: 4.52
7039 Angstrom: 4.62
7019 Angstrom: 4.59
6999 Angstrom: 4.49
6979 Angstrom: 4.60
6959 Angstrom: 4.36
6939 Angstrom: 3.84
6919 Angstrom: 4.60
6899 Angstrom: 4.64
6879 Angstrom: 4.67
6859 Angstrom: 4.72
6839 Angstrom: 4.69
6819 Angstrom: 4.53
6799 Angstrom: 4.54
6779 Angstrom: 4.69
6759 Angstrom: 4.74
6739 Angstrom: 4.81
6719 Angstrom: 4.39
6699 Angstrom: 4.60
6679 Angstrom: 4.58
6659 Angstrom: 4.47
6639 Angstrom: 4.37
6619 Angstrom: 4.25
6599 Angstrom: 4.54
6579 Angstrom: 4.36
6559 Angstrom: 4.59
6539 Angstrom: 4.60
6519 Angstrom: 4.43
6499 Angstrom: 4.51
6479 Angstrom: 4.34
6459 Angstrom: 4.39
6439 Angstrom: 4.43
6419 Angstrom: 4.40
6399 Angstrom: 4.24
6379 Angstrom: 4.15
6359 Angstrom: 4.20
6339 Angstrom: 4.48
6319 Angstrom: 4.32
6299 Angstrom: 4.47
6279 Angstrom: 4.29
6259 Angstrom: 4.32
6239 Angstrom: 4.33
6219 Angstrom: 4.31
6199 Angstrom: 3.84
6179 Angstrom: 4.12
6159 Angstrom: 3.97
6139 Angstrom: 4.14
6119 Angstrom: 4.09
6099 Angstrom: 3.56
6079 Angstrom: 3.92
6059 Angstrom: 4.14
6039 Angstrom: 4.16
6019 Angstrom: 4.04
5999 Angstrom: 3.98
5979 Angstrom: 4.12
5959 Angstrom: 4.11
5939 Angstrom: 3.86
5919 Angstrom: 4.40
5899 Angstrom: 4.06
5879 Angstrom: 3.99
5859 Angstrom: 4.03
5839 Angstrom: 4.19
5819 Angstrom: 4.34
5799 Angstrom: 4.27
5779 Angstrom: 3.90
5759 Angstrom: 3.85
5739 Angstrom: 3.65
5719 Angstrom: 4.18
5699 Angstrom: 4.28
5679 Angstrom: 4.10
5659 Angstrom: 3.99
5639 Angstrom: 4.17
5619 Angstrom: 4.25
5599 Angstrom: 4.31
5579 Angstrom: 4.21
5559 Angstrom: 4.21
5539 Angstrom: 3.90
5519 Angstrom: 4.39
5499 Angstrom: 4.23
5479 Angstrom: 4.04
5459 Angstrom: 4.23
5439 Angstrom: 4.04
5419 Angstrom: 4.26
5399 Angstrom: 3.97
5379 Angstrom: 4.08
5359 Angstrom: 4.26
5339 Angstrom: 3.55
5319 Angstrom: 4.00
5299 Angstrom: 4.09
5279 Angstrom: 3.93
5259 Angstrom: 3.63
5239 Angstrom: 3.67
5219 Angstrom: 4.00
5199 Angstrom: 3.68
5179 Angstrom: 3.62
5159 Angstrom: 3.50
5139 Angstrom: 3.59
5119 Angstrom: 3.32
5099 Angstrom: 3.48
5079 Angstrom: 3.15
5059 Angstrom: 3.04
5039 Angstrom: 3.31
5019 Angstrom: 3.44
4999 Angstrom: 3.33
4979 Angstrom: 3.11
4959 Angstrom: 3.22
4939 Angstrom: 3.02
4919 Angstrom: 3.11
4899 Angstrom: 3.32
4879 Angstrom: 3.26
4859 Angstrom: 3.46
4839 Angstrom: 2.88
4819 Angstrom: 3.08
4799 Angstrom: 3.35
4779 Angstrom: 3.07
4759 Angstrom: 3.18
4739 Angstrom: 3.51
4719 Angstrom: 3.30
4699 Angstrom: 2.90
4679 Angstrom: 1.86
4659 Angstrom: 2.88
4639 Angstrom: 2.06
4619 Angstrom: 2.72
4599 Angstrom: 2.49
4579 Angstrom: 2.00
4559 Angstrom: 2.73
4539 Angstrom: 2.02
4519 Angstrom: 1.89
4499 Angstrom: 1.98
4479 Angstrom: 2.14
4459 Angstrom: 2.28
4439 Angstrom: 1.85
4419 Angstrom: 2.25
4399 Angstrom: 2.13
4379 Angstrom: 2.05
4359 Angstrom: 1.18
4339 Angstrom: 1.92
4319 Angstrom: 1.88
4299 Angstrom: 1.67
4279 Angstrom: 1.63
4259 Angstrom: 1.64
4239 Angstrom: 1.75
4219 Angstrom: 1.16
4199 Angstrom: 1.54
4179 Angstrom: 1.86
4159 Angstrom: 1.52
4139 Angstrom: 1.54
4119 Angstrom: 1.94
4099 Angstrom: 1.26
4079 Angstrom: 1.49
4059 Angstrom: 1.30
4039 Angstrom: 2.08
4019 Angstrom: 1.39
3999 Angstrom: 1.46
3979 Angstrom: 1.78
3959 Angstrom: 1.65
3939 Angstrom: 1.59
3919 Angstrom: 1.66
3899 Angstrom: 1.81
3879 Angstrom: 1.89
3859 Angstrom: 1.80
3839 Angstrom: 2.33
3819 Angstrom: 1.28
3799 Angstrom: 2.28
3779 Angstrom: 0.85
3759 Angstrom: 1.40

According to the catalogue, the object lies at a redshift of 0.18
